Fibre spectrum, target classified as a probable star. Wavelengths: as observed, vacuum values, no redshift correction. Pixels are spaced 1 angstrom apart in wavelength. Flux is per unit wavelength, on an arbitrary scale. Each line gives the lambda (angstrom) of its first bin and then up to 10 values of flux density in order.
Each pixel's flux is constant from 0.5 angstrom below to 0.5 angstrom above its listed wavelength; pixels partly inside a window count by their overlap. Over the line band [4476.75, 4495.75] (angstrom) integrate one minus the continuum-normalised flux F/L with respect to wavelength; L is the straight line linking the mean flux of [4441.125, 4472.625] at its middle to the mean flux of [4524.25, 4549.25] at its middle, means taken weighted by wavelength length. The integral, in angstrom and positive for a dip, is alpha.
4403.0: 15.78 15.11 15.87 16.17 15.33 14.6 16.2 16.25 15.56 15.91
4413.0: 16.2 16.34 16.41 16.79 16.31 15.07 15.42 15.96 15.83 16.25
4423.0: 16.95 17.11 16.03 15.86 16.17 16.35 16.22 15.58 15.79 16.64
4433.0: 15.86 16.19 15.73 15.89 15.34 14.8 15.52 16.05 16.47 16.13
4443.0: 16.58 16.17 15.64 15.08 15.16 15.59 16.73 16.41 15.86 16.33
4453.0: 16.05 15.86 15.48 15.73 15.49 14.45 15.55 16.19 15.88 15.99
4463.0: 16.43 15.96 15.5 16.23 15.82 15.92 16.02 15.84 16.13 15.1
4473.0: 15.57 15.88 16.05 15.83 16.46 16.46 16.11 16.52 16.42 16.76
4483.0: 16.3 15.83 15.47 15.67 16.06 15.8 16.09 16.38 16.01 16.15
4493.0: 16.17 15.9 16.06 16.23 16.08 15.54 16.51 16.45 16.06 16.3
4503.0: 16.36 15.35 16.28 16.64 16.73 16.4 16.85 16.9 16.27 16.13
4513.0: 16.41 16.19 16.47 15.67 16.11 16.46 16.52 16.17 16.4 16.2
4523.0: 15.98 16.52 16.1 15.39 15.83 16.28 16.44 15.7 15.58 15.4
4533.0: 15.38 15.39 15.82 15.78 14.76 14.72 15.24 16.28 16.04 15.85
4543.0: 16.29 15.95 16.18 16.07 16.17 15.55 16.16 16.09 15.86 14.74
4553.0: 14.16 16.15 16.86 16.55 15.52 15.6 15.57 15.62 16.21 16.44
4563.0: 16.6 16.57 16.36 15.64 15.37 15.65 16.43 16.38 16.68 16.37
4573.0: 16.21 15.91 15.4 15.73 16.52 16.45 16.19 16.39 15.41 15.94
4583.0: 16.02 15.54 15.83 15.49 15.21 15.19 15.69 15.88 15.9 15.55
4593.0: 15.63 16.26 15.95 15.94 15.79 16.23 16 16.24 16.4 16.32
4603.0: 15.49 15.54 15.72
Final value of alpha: -0.4 angstrom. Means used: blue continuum 15.9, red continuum 15.8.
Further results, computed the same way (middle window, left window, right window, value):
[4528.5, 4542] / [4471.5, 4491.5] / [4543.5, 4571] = 0.3 angstrom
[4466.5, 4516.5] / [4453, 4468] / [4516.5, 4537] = -0.9 angstrom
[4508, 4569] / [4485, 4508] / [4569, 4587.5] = 0.4 angstrom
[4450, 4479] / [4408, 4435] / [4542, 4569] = 0.3 angstrom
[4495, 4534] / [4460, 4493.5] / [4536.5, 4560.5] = -0.7 angstrom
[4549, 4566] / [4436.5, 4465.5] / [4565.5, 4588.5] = 0.0 angstrom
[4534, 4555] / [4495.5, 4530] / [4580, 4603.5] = 0.5 angstrom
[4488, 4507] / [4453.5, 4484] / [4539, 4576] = -0.2 angstrom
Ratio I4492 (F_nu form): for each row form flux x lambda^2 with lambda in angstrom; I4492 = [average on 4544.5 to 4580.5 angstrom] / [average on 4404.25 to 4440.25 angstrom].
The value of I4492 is 1.1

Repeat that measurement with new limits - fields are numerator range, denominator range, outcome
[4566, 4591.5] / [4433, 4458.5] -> 1.07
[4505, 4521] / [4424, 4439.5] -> 1.07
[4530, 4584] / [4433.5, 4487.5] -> 1.04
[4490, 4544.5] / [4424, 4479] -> 1.04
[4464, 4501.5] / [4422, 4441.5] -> 1.02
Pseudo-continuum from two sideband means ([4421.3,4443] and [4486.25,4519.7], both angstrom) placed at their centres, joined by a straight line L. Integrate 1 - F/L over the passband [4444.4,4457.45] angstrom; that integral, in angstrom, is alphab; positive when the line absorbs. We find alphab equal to 0.2 angstrom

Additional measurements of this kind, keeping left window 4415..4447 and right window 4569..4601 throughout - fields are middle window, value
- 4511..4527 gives -0.2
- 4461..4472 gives 0.0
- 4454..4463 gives 0.2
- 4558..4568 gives 0.0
